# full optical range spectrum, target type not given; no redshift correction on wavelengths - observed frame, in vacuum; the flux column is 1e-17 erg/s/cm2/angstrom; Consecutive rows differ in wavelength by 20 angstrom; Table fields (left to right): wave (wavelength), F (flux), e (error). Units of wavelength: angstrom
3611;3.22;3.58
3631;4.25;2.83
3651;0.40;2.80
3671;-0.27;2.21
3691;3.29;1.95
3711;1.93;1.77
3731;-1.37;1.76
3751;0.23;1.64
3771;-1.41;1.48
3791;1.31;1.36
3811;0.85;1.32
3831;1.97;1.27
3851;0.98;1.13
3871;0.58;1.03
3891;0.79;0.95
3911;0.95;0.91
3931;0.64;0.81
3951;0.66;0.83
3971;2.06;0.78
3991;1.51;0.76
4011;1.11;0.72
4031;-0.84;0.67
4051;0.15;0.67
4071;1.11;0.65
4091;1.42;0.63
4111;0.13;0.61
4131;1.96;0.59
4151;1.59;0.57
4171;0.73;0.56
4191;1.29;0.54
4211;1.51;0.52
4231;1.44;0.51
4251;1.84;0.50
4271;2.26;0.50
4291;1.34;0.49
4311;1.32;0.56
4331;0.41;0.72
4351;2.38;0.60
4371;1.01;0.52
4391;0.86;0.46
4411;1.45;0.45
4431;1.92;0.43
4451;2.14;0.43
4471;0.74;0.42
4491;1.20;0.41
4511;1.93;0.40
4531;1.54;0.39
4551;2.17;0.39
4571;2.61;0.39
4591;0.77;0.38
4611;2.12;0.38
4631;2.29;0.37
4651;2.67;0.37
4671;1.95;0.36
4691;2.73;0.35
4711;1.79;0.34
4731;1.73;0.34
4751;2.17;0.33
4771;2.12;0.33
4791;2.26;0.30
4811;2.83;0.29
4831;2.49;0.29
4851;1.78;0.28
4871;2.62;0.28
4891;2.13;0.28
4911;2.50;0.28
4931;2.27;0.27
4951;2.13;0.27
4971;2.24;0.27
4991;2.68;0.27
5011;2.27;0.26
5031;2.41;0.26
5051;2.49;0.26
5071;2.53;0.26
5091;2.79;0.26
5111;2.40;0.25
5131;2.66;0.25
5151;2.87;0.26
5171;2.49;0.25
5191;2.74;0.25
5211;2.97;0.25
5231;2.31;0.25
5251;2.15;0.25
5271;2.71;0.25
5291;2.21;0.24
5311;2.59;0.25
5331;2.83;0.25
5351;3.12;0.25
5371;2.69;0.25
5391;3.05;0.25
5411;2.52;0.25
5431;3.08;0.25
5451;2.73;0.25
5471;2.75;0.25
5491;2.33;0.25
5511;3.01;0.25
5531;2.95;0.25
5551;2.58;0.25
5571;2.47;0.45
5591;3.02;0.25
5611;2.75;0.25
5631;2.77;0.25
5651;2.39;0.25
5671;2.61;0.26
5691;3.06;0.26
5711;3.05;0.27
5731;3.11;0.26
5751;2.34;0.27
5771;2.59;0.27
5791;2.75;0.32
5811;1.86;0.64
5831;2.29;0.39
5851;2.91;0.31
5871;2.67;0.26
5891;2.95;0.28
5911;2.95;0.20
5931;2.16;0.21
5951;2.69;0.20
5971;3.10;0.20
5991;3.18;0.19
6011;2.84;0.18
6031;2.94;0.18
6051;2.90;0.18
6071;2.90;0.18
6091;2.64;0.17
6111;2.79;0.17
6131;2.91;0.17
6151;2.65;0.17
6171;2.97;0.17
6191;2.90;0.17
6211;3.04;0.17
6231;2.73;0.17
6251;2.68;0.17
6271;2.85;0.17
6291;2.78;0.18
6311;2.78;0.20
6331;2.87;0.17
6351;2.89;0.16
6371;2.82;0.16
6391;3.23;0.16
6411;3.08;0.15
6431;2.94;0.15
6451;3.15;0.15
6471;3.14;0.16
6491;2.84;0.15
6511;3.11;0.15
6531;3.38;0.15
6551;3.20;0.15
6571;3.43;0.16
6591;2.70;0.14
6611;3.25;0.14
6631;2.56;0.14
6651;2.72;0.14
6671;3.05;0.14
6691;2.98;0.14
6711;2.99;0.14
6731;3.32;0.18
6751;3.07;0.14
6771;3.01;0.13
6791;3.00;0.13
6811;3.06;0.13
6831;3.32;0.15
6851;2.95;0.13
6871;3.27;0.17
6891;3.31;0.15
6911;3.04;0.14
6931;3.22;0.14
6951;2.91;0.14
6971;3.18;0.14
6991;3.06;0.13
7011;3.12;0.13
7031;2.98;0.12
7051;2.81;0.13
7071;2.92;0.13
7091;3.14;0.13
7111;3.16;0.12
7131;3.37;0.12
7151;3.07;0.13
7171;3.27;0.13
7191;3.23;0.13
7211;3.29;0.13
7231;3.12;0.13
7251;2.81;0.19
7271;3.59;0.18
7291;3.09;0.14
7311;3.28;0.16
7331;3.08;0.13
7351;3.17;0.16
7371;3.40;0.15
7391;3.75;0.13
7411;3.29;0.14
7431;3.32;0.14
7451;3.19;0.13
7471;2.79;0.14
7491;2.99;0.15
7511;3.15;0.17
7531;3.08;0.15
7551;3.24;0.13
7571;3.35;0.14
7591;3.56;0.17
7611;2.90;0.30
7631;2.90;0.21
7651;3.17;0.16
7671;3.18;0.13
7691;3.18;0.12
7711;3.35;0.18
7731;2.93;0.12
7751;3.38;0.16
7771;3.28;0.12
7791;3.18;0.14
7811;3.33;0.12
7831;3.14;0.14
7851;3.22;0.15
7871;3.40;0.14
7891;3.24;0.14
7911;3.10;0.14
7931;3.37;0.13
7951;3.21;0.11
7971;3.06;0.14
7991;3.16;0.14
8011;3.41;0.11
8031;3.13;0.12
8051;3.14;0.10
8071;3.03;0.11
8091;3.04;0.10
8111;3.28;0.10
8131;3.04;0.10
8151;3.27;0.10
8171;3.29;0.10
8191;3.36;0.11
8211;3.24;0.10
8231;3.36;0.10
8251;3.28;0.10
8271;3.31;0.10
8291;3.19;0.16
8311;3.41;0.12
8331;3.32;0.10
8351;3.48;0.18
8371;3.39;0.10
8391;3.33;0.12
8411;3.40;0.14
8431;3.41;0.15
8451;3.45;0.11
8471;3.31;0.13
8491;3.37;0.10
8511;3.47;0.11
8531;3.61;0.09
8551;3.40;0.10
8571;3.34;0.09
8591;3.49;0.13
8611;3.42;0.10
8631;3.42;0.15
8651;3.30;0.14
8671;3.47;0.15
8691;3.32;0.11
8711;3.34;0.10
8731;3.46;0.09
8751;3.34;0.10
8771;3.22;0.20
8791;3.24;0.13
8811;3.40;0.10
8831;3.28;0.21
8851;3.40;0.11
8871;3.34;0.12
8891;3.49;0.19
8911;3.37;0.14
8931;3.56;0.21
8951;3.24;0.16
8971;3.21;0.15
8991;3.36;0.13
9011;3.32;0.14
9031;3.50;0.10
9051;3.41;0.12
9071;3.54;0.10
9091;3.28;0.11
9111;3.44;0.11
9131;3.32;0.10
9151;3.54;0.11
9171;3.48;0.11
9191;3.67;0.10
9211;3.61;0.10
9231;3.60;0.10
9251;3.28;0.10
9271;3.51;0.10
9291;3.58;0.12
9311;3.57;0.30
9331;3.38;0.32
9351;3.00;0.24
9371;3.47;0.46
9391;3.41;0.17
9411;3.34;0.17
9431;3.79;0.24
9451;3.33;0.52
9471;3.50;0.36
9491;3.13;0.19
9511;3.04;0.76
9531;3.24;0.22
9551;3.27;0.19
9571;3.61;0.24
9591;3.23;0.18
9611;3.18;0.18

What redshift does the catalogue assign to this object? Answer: 0.127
